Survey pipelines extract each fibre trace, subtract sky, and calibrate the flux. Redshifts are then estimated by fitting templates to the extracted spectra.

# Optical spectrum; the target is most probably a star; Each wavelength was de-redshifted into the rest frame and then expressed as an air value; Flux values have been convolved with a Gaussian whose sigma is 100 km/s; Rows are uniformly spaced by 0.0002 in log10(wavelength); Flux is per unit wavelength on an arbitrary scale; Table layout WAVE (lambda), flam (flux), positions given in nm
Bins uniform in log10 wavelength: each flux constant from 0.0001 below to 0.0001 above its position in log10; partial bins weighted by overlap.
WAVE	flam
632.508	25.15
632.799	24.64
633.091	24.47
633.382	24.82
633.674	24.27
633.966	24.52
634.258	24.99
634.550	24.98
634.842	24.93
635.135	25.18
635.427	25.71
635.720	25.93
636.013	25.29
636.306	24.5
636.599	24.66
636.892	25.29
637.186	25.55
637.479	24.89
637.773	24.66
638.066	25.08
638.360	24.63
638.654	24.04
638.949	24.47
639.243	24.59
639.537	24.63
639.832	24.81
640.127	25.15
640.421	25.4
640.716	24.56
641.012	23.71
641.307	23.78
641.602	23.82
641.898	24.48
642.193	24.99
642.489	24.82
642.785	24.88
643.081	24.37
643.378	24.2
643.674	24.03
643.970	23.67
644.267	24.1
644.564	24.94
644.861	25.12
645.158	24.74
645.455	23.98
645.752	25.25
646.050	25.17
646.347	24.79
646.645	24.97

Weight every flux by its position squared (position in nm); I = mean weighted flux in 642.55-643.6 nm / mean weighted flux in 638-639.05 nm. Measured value 1.0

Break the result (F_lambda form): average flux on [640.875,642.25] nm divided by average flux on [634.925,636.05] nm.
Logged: 0.95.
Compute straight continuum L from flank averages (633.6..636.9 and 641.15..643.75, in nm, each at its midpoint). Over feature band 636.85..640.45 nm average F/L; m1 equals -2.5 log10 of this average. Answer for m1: 0.00 mag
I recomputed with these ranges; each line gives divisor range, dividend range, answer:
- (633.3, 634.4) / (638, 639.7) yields 1.01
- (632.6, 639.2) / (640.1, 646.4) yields 1.01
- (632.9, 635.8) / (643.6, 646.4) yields 1.02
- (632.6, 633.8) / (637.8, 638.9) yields 1.02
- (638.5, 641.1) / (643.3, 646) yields 1.01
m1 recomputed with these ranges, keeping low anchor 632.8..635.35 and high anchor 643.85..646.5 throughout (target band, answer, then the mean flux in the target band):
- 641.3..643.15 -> 0.01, 24.5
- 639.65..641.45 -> 0.01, 24.6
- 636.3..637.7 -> -0.01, 25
